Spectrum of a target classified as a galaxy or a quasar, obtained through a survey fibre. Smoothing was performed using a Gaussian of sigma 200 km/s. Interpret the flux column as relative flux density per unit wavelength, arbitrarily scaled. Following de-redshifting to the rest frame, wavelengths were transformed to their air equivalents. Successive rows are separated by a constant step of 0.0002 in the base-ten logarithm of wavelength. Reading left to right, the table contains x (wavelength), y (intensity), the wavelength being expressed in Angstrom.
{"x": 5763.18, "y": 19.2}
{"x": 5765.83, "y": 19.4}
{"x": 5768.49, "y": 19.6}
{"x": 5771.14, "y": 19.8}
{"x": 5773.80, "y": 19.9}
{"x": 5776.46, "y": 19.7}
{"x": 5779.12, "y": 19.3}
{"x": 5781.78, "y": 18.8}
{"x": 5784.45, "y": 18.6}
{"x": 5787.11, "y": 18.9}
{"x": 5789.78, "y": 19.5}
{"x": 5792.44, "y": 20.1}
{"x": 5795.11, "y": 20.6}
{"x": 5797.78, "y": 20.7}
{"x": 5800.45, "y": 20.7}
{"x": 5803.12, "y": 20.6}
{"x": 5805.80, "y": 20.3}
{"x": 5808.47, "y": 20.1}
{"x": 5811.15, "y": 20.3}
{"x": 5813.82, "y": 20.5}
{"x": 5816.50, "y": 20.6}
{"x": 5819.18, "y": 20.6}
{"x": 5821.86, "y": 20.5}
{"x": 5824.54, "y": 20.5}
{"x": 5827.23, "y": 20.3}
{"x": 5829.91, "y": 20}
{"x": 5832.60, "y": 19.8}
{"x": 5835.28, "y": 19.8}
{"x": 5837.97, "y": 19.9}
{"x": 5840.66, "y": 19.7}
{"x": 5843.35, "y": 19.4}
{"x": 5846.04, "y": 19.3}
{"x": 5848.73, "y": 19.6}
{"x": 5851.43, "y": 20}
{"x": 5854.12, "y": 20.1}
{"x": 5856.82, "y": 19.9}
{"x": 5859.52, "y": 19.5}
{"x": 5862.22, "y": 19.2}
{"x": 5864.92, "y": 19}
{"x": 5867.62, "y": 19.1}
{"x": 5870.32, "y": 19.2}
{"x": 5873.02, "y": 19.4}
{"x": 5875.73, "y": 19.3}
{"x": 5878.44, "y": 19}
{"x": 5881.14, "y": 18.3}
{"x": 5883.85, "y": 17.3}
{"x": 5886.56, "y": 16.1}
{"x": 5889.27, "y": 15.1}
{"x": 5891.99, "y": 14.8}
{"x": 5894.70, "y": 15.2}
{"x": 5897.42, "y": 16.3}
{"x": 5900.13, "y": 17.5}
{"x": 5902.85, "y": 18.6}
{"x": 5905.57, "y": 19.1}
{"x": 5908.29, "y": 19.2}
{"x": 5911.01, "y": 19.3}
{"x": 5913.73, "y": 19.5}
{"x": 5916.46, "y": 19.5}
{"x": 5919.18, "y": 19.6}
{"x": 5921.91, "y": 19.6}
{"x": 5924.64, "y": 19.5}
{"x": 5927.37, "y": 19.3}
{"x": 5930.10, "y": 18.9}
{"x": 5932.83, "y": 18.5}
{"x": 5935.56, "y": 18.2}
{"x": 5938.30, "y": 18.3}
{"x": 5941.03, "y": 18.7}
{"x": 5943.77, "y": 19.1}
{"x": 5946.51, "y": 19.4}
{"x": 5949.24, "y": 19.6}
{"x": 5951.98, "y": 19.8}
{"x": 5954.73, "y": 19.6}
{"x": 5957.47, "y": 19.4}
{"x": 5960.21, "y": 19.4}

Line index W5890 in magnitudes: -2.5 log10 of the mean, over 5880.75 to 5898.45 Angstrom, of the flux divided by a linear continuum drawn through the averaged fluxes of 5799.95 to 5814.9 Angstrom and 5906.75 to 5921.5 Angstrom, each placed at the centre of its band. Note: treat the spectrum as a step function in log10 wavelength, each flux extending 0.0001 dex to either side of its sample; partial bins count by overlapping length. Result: 0.22 mag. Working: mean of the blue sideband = 20.4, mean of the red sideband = 19.4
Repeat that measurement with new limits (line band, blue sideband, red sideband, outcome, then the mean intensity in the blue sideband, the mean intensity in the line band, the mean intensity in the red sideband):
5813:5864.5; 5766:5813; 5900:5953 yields -0.02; 19.9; 19.9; 19.1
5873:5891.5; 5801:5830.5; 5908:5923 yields 0.13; 20.4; 17.5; 19.5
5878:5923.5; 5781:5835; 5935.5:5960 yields 0.09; 20.1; 17.9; 19.2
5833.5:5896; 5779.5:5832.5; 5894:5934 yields 0.04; 20.1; 18.6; 18.7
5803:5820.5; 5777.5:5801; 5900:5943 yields -0.05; 19.7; 20.4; 19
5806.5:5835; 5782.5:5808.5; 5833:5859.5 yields -0.02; 20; 20.3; 19.7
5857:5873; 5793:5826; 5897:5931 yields 0.02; 20.5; 19.3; 19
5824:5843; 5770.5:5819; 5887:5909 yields -0.06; 20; 19.9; 16.9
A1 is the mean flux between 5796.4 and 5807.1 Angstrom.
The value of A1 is 20.6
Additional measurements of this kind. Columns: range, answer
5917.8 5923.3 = 19.6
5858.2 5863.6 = 19.3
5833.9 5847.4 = 19.6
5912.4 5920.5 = 19.5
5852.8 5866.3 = 19.5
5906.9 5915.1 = 19.3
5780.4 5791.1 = 18.9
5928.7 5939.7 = 18.5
